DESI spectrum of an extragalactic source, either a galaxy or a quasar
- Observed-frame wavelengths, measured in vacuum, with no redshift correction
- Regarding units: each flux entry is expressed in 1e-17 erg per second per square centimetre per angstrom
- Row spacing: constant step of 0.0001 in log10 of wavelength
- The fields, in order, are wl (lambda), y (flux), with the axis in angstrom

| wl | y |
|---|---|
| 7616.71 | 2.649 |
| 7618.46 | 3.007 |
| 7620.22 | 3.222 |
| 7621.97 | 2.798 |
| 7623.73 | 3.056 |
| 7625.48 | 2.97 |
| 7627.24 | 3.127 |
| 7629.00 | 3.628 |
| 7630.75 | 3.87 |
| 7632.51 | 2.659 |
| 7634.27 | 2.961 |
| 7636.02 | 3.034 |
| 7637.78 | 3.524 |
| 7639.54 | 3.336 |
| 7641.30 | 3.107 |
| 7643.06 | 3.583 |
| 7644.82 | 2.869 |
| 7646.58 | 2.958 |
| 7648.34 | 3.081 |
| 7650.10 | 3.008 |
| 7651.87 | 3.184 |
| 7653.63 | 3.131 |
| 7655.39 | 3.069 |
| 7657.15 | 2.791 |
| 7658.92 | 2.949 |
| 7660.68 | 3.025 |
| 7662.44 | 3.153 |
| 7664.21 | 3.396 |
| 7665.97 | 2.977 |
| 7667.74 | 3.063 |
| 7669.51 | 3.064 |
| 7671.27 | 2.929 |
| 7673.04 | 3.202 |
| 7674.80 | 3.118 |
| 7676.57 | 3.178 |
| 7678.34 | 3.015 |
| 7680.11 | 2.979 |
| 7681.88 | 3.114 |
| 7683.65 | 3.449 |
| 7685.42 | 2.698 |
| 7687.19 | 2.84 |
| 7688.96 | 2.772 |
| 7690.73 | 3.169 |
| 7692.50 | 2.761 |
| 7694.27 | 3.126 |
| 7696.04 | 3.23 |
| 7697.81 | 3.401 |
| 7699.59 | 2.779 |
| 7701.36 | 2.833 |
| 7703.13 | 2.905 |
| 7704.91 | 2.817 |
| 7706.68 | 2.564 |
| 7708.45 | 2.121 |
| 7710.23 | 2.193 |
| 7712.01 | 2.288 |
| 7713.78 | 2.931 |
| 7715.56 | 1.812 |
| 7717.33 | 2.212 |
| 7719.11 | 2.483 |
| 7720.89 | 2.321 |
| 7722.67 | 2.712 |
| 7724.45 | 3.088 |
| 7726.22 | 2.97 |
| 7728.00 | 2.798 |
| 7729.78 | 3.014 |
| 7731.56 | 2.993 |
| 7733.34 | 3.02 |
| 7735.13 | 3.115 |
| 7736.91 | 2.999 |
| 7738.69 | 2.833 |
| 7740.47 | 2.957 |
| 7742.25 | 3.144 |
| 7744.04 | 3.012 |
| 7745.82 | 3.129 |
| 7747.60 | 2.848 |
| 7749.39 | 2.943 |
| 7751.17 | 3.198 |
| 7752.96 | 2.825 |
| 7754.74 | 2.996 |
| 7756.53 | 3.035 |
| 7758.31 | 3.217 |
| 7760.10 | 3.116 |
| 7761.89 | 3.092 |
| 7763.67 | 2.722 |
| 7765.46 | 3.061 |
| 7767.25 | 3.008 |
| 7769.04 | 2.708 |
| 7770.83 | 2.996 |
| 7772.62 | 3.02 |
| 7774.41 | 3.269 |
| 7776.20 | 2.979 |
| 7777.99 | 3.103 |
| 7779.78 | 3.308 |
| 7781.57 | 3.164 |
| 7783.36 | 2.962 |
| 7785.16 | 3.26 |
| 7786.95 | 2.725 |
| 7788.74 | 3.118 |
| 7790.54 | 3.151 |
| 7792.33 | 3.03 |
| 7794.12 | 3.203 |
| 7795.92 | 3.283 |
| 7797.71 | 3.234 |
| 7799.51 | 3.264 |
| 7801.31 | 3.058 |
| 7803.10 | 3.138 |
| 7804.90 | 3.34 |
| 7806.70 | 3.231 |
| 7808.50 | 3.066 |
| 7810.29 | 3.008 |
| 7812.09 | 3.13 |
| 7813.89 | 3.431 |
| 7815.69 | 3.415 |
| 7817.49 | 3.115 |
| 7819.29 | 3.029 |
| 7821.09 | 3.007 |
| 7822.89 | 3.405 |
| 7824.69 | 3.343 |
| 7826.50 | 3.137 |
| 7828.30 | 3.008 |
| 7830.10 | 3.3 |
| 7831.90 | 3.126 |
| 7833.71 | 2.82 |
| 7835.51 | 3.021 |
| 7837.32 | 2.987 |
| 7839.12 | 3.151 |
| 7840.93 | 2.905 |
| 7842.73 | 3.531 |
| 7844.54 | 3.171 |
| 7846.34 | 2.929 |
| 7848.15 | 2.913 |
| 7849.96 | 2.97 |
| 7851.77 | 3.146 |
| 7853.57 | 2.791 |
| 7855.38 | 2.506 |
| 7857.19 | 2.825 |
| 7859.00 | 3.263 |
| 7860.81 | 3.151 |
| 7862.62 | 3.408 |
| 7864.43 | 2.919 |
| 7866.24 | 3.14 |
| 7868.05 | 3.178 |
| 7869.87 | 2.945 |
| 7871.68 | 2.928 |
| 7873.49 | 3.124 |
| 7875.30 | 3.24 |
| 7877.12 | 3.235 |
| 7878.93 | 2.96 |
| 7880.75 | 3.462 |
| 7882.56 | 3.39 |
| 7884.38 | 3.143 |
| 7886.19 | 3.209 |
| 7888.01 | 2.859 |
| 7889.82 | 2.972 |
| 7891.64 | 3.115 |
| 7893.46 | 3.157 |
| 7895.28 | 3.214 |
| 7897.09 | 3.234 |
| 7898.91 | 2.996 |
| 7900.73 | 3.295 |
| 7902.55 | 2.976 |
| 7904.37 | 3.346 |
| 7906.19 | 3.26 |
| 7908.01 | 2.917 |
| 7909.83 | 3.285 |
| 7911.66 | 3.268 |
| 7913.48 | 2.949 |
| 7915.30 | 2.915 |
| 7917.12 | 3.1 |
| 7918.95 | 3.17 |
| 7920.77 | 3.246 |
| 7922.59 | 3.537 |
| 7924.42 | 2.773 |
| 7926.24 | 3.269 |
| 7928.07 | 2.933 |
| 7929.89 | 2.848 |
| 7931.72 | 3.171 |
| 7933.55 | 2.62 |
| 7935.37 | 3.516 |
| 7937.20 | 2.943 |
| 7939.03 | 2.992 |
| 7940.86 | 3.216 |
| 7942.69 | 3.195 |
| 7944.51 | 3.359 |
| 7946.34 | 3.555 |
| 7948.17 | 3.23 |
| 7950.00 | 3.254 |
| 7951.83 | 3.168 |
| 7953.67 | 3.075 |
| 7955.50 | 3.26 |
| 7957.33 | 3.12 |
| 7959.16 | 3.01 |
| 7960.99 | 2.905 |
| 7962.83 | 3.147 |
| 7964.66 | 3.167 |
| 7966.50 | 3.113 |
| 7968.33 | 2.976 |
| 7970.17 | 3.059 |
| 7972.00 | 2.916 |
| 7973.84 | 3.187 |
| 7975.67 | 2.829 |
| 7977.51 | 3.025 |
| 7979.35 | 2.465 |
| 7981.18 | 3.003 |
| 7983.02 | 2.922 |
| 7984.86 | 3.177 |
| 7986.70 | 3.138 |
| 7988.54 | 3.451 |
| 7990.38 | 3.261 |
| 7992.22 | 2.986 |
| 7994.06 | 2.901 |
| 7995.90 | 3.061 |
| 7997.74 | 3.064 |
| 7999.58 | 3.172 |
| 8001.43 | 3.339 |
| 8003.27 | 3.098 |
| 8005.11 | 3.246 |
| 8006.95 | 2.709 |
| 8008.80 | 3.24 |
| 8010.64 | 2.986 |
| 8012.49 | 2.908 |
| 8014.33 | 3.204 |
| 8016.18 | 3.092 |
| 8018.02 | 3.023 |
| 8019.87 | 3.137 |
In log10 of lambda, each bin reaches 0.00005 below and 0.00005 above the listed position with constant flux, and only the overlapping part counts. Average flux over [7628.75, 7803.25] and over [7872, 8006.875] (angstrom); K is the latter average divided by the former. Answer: 1.04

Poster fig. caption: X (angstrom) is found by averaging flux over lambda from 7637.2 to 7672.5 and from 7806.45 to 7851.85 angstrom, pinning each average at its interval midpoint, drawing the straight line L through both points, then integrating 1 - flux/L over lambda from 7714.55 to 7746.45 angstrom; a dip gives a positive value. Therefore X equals 3.1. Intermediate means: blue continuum 3.11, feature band 2.81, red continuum 3.12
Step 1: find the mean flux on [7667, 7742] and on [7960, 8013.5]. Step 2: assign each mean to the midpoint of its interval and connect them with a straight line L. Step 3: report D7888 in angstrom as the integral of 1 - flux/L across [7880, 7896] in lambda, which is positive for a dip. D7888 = -1.0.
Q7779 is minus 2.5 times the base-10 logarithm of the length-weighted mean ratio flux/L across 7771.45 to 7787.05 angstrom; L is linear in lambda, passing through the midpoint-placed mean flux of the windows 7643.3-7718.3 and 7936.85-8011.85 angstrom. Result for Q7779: -0.047 mag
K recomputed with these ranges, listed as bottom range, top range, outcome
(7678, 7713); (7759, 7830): 1.10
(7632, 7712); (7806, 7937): 1.04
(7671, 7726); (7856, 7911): 1.12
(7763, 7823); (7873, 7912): 1.02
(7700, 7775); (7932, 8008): 1.09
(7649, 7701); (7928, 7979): 1.01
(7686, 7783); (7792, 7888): 1.08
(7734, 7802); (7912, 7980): 1.01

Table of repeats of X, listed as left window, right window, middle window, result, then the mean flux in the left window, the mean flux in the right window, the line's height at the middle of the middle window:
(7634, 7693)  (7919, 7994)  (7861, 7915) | -0.8 angstrom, 3.08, 3.1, 3.09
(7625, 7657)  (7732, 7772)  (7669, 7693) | 0.6 angstrom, 3.17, 3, 3.11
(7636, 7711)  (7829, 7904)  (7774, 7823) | -1.5 angstrom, 3.01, 3.09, 3.06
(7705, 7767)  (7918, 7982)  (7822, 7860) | -1.4 angstrom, 2.82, 3.09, 2.95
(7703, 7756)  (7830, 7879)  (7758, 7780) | -1.3 angstrom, 2.77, 3.05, 2.86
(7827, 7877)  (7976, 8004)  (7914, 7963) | -1.1 angstrom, 3.06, 3.07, 3.06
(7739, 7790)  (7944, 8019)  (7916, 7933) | -0.2 angstrom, 3.03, 3.09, 3.08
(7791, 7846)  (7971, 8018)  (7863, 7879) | 0.2 angstrom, 3.16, 3.06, 3.13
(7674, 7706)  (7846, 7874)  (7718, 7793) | 0.6 angstrom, 3.01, 3.01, 3.01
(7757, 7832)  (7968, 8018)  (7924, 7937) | 0.2 angstrom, 3.13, 3.05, 3.08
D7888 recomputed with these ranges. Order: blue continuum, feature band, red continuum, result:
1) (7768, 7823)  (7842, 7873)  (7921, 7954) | 0.97 angstrom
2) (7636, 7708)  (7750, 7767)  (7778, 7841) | 0.44 angstrom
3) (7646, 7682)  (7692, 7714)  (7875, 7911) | 2.30 angstrom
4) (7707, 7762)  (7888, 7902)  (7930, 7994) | -0.49 angstrom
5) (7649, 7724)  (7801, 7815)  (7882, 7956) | -0.78 angstrom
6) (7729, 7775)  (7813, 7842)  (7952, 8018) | -1.09 angstrom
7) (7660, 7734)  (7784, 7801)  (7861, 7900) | -0.72 angstrom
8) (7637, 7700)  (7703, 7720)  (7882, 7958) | 3.75 angstrom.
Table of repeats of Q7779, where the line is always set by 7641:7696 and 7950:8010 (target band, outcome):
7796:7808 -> -0.05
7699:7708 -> 0.12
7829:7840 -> 0.00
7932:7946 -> -0.03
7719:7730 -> 0.11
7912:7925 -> -0.02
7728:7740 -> 0.03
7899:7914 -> -0.03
